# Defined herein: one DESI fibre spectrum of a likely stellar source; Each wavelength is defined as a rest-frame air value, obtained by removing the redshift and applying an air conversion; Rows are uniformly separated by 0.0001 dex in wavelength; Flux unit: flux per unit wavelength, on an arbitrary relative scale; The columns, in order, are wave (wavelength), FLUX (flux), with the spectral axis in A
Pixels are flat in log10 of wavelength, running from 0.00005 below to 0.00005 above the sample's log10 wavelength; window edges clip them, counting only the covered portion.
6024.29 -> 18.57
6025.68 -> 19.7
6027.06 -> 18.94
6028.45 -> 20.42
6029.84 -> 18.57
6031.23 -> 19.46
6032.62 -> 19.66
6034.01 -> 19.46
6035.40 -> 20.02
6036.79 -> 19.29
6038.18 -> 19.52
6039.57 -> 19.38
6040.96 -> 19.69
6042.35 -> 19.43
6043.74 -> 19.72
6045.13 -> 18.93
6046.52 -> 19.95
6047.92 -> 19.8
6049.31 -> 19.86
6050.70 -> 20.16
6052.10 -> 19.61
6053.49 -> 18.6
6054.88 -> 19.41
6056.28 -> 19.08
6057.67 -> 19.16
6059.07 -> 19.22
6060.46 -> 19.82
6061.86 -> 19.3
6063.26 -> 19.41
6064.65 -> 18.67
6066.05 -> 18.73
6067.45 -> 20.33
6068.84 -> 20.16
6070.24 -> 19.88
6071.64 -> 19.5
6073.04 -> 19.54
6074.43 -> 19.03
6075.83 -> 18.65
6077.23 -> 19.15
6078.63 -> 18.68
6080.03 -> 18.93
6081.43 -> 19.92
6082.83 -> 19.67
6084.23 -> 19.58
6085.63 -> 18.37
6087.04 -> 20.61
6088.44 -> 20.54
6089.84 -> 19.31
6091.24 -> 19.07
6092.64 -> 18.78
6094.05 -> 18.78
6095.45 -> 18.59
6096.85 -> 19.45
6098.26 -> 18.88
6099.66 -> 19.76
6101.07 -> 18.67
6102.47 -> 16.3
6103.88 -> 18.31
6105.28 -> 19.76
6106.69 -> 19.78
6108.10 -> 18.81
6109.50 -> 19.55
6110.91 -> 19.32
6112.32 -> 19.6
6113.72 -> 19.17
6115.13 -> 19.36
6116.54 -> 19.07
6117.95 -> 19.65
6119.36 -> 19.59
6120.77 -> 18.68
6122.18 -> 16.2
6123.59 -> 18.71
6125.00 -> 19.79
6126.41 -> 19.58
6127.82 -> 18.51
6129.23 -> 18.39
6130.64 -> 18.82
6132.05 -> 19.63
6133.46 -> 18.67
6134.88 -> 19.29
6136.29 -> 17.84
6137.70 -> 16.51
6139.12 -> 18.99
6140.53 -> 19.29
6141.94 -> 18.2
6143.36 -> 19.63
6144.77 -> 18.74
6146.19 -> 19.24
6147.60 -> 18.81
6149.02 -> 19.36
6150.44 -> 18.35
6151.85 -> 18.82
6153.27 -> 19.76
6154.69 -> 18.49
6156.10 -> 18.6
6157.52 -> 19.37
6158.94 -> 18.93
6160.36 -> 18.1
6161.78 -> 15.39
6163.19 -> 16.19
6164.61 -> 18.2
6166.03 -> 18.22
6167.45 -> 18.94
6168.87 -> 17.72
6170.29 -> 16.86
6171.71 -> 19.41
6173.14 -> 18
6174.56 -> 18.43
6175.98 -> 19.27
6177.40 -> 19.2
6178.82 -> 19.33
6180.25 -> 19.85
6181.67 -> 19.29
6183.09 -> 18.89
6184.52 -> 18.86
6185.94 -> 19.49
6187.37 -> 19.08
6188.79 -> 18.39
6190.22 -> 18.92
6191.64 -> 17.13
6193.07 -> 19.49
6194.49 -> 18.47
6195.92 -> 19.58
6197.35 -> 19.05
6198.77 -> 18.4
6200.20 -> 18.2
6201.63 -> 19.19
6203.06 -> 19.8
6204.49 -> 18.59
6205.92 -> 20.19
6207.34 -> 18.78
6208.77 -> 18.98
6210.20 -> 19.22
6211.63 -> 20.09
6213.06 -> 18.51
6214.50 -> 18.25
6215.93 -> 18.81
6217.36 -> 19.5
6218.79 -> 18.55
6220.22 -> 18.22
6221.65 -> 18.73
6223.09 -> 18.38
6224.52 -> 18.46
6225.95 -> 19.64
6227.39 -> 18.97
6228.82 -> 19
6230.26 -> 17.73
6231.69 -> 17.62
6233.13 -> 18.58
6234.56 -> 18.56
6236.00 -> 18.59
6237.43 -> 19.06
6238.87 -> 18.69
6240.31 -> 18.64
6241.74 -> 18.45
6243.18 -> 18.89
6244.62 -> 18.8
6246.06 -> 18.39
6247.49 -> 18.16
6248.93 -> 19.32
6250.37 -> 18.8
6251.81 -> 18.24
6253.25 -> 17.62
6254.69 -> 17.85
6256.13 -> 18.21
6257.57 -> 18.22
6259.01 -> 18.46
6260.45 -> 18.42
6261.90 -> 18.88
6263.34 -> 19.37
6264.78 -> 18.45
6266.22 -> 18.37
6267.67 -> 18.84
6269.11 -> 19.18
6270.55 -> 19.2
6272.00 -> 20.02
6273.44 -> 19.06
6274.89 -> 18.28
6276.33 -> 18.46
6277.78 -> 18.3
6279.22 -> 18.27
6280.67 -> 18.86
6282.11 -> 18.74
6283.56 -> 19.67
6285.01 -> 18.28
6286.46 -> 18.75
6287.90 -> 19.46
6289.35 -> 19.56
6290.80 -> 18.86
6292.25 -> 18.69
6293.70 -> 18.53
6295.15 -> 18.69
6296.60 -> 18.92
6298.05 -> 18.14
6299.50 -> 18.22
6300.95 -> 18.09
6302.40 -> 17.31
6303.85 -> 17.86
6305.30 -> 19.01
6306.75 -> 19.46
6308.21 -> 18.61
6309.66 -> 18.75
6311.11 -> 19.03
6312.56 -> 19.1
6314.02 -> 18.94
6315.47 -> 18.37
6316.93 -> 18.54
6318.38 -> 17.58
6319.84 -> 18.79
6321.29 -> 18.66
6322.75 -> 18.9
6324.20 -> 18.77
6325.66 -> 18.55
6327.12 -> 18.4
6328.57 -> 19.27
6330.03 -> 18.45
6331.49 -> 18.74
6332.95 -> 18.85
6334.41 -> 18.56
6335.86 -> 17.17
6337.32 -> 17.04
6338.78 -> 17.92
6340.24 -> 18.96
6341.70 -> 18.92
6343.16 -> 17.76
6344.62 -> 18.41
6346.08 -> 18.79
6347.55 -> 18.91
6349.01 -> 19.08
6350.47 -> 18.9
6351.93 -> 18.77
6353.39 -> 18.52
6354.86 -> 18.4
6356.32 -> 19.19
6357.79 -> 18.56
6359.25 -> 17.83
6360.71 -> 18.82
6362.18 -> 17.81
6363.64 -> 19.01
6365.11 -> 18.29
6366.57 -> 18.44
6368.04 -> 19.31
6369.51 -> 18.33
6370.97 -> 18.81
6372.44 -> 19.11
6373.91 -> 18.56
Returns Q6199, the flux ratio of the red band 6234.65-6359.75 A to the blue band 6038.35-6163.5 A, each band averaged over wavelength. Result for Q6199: 0.98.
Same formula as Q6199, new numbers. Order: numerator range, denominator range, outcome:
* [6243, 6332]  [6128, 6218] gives 1.00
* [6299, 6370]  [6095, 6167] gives 0.99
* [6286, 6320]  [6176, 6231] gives 0.98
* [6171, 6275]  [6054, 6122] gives 0.98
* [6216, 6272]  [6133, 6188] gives 1.00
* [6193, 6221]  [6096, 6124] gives 1.00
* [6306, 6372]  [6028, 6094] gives 0.96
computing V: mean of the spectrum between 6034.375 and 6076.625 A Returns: 19.5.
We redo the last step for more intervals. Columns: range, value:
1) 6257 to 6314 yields 18.7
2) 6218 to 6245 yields 18.6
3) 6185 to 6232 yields 18.8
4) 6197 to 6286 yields 18.7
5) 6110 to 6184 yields 18.7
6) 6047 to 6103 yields 19.3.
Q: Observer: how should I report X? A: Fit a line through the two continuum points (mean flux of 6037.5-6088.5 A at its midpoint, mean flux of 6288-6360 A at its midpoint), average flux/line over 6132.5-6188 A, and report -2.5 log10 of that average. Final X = 0.029 mag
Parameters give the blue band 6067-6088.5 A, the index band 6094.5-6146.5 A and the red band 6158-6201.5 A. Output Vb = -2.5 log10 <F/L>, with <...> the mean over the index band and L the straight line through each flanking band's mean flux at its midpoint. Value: 0.012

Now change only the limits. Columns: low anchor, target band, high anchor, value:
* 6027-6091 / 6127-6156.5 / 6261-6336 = 0.02 mag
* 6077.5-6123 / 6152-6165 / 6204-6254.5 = 0.05 mag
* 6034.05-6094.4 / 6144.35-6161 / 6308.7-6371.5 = 0.02 mag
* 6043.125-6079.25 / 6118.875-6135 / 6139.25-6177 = 0.00 mag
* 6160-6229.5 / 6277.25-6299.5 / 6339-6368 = -0.01 mag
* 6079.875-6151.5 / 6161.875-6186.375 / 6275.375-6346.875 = 0.02 mag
